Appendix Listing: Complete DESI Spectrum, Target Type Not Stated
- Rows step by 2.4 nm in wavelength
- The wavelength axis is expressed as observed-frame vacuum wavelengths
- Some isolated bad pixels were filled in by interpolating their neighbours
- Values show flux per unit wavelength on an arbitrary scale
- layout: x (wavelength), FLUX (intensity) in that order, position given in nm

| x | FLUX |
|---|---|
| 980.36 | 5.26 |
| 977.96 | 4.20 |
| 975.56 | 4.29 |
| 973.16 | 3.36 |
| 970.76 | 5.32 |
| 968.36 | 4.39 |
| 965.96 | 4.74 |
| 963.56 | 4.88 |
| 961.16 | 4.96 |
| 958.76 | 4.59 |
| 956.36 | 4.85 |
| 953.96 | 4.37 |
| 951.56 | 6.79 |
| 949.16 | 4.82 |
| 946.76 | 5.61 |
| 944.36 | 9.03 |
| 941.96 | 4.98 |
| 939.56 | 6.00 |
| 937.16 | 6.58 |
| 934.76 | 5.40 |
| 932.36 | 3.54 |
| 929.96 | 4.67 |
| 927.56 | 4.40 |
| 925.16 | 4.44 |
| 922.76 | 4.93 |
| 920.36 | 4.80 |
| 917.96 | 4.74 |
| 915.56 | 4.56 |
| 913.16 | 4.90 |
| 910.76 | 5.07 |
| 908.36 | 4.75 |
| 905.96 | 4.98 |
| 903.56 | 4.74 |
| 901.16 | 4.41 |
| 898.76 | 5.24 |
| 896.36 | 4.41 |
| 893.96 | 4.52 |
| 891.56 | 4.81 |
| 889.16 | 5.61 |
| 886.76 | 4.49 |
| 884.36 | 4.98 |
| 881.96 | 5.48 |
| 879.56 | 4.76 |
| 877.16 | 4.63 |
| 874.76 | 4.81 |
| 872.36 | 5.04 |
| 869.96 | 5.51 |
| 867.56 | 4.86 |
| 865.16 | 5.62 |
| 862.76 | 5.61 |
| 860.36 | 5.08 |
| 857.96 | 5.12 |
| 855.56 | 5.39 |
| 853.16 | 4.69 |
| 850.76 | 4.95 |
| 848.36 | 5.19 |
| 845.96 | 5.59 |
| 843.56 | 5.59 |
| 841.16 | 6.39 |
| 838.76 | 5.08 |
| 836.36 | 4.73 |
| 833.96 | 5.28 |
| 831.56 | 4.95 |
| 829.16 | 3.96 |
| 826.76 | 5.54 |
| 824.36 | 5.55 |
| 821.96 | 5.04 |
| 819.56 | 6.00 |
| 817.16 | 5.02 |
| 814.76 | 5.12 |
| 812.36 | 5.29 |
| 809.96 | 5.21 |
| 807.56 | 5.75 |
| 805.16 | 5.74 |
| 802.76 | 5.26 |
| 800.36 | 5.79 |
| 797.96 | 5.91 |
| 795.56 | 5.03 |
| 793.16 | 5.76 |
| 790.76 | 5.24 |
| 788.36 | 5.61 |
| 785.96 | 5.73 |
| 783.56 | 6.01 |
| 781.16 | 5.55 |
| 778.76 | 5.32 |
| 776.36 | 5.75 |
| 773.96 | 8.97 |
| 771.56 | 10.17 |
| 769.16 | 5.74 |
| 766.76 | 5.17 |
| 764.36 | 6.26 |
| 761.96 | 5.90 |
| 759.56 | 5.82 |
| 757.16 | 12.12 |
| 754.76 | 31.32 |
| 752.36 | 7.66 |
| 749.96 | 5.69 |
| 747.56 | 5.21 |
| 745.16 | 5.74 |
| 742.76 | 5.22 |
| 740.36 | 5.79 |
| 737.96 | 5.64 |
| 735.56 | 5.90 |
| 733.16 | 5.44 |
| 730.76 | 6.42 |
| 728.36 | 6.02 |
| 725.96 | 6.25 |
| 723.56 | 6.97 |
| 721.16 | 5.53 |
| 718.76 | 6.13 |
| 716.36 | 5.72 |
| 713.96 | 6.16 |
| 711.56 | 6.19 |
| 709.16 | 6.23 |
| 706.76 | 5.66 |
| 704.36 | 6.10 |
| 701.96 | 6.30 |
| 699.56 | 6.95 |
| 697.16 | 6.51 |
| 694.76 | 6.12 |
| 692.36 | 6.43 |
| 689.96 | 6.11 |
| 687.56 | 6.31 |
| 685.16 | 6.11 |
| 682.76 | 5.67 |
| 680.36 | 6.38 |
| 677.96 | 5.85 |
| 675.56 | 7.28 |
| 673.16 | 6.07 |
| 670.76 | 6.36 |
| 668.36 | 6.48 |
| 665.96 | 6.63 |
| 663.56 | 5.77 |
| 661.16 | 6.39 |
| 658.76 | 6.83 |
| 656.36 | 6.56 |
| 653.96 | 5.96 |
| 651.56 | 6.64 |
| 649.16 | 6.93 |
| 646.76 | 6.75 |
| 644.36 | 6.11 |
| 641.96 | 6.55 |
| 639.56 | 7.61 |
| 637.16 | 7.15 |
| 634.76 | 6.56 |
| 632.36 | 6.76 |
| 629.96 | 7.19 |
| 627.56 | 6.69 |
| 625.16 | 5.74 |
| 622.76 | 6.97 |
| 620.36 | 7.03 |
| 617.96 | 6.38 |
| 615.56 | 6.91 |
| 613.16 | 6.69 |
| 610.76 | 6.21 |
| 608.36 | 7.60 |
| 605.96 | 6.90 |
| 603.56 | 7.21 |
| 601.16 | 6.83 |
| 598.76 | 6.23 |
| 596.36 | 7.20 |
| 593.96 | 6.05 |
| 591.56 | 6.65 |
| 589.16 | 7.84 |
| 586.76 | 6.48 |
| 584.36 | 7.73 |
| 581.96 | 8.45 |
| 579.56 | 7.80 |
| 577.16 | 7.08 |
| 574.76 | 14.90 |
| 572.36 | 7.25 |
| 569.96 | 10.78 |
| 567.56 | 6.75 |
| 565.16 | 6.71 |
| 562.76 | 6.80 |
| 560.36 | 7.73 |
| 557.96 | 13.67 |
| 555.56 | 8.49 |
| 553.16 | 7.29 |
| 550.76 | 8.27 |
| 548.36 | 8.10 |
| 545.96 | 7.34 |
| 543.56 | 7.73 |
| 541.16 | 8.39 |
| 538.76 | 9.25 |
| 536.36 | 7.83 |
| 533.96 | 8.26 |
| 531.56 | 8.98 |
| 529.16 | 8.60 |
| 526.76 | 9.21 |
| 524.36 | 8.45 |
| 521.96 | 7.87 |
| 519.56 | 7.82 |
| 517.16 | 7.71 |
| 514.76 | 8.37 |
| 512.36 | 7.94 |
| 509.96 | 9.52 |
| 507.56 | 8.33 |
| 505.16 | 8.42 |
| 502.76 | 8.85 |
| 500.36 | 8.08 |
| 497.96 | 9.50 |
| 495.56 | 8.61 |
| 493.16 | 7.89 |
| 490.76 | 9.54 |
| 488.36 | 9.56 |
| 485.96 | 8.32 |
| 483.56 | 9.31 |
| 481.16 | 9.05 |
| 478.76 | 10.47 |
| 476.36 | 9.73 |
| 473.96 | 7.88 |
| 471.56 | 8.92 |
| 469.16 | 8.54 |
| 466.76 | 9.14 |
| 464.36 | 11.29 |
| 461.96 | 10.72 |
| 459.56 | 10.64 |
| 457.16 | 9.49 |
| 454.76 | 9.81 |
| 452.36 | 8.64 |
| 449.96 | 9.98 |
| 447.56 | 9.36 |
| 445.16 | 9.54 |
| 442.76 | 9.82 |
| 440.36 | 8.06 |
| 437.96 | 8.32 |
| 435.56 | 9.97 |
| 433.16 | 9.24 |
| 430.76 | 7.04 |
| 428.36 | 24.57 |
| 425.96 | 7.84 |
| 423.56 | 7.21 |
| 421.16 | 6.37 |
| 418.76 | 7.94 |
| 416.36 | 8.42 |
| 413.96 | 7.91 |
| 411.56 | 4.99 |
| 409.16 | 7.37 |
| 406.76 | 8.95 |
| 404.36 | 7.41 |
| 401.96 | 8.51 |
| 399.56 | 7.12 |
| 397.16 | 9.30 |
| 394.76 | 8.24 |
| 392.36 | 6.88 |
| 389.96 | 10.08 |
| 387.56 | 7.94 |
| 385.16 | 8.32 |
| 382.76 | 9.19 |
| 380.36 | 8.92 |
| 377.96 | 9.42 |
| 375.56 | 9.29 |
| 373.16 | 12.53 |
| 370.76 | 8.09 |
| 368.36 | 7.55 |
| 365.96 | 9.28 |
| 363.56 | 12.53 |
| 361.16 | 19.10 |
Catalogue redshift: 0.148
